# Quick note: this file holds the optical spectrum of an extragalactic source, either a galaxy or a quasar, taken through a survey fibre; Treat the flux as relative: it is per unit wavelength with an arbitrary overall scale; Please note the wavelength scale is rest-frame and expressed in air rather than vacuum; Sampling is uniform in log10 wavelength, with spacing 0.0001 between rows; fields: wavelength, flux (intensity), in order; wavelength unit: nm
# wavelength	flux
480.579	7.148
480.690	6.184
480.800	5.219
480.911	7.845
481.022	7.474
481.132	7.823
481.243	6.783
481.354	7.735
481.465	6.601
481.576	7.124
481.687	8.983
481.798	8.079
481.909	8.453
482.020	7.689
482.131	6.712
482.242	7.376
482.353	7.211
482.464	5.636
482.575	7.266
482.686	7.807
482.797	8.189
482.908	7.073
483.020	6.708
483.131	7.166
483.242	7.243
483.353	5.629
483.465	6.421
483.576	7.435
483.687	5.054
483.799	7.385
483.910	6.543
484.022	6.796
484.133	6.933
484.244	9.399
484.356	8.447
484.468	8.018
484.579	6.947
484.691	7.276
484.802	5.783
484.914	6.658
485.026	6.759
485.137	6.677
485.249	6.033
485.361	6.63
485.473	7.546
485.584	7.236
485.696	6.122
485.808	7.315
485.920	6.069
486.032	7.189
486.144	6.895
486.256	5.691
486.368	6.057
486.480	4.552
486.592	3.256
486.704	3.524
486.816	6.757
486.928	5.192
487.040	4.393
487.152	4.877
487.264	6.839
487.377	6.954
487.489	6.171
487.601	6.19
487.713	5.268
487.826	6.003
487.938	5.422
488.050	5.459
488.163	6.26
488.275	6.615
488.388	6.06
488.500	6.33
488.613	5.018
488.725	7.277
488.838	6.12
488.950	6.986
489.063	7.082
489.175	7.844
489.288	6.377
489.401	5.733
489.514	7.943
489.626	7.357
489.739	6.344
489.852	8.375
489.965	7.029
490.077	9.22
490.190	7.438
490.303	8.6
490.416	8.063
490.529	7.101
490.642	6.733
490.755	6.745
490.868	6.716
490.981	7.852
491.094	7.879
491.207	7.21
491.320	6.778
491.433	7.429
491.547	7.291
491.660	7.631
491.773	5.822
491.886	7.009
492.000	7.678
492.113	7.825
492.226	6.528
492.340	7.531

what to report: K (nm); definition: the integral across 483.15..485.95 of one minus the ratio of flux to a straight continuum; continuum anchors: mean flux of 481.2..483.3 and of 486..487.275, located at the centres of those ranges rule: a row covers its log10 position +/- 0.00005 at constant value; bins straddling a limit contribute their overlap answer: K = -0.27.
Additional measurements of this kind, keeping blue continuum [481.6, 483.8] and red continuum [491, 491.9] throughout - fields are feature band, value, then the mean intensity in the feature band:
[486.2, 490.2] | 0.535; 6.21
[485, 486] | 0.063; 6.72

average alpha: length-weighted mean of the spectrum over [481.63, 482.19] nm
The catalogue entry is 7.97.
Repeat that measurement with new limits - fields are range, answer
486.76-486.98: 5.99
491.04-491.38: 7.29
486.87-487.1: 4.82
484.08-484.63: 7.96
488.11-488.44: 6.31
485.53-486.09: 6.78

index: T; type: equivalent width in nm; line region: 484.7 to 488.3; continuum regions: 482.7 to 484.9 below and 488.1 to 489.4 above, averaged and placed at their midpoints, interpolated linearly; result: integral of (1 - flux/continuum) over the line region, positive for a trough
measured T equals 0.397 nm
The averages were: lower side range 7.08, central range 6.02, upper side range 6.5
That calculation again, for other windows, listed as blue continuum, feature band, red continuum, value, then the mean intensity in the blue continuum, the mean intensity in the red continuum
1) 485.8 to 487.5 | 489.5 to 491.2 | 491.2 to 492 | -0.21 nm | 5.68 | 7.05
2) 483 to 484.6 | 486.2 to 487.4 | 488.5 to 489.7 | 0.29 nm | 7.09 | 6.75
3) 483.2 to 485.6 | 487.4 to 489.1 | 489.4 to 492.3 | 0.24 nm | 6.94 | 7.35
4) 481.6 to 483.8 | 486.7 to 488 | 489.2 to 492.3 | 0.27 nm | 7.17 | 7.29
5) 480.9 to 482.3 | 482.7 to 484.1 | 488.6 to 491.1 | 0.13 nm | 7.58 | 7.24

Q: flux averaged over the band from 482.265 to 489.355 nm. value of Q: 6.48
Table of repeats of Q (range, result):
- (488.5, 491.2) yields 7.19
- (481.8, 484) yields 7.02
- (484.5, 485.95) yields 6.73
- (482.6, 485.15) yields 7.07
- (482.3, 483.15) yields 7.13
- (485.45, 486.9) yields 5.97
